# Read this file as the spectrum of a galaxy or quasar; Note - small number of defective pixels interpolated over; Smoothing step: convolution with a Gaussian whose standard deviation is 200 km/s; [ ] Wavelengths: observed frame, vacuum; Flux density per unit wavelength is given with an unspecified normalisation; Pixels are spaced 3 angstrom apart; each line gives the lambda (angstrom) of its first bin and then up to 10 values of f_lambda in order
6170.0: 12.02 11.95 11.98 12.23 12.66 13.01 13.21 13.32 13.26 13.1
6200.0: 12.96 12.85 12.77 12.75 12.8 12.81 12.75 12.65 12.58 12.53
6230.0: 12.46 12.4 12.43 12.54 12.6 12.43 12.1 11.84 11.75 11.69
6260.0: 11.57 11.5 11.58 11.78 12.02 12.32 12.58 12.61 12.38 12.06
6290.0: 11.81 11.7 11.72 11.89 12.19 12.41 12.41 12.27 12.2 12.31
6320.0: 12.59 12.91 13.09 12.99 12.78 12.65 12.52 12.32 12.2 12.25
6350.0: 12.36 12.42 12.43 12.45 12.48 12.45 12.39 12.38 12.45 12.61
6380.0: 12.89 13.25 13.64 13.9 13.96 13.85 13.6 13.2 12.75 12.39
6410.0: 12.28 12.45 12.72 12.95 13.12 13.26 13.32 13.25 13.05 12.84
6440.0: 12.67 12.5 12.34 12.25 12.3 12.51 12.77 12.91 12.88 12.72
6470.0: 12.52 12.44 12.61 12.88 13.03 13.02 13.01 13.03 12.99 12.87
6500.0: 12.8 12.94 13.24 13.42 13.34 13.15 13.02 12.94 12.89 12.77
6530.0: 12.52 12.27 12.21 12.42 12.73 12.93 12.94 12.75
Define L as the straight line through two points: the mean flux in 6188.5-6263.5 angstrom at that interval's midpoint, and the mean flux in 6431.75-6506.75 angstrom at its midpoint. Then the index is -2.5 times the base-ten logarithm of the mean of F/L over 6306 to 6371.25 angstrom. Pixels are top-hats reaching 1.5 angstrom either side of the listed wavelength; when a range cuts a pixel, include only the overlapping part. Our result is 0.01 mag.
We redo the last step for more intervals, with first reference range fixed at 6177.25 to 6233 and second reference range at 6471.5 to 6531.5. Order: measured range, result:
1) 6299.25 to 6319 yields 0.05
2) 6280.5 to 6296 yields 0.07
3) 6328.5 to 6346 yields 0.03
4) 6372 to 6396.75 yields -0.03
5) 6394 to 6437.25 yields -0.01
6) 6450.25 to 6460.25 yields 0.03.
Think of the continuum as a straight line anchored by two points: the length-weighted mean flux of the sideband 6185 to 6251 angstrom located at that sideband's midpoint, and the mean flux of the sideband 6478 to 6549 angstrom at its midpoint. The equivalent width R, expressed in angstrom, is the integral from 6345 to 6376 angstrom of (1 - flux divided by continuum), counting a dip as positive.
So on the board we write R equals 1.0 angstrom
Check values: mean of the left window 12.7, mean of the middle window 12.4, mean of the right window 12.9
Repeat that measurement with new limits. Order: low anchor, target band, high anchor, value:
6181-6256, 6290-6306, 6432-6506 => 0.93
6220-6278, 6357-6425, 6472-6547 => -2.06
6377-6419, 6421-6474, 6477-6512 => 1.28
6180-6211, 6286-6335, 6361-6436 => 2.40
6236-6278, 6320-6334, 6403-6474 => -0.69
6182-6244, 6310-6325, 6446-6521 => 0.38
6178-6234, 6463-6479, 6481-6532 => 0.39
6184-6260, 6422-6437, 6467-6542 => -0.46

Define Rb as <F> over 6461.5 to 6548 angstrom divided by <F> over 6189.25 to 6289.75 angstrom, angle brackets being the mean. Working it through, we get 1.03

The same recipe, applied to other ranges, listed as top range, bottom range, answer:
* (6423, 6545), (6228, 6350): 1.05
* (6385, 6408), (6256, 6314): 1.12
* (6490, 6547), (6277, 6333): 1.04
